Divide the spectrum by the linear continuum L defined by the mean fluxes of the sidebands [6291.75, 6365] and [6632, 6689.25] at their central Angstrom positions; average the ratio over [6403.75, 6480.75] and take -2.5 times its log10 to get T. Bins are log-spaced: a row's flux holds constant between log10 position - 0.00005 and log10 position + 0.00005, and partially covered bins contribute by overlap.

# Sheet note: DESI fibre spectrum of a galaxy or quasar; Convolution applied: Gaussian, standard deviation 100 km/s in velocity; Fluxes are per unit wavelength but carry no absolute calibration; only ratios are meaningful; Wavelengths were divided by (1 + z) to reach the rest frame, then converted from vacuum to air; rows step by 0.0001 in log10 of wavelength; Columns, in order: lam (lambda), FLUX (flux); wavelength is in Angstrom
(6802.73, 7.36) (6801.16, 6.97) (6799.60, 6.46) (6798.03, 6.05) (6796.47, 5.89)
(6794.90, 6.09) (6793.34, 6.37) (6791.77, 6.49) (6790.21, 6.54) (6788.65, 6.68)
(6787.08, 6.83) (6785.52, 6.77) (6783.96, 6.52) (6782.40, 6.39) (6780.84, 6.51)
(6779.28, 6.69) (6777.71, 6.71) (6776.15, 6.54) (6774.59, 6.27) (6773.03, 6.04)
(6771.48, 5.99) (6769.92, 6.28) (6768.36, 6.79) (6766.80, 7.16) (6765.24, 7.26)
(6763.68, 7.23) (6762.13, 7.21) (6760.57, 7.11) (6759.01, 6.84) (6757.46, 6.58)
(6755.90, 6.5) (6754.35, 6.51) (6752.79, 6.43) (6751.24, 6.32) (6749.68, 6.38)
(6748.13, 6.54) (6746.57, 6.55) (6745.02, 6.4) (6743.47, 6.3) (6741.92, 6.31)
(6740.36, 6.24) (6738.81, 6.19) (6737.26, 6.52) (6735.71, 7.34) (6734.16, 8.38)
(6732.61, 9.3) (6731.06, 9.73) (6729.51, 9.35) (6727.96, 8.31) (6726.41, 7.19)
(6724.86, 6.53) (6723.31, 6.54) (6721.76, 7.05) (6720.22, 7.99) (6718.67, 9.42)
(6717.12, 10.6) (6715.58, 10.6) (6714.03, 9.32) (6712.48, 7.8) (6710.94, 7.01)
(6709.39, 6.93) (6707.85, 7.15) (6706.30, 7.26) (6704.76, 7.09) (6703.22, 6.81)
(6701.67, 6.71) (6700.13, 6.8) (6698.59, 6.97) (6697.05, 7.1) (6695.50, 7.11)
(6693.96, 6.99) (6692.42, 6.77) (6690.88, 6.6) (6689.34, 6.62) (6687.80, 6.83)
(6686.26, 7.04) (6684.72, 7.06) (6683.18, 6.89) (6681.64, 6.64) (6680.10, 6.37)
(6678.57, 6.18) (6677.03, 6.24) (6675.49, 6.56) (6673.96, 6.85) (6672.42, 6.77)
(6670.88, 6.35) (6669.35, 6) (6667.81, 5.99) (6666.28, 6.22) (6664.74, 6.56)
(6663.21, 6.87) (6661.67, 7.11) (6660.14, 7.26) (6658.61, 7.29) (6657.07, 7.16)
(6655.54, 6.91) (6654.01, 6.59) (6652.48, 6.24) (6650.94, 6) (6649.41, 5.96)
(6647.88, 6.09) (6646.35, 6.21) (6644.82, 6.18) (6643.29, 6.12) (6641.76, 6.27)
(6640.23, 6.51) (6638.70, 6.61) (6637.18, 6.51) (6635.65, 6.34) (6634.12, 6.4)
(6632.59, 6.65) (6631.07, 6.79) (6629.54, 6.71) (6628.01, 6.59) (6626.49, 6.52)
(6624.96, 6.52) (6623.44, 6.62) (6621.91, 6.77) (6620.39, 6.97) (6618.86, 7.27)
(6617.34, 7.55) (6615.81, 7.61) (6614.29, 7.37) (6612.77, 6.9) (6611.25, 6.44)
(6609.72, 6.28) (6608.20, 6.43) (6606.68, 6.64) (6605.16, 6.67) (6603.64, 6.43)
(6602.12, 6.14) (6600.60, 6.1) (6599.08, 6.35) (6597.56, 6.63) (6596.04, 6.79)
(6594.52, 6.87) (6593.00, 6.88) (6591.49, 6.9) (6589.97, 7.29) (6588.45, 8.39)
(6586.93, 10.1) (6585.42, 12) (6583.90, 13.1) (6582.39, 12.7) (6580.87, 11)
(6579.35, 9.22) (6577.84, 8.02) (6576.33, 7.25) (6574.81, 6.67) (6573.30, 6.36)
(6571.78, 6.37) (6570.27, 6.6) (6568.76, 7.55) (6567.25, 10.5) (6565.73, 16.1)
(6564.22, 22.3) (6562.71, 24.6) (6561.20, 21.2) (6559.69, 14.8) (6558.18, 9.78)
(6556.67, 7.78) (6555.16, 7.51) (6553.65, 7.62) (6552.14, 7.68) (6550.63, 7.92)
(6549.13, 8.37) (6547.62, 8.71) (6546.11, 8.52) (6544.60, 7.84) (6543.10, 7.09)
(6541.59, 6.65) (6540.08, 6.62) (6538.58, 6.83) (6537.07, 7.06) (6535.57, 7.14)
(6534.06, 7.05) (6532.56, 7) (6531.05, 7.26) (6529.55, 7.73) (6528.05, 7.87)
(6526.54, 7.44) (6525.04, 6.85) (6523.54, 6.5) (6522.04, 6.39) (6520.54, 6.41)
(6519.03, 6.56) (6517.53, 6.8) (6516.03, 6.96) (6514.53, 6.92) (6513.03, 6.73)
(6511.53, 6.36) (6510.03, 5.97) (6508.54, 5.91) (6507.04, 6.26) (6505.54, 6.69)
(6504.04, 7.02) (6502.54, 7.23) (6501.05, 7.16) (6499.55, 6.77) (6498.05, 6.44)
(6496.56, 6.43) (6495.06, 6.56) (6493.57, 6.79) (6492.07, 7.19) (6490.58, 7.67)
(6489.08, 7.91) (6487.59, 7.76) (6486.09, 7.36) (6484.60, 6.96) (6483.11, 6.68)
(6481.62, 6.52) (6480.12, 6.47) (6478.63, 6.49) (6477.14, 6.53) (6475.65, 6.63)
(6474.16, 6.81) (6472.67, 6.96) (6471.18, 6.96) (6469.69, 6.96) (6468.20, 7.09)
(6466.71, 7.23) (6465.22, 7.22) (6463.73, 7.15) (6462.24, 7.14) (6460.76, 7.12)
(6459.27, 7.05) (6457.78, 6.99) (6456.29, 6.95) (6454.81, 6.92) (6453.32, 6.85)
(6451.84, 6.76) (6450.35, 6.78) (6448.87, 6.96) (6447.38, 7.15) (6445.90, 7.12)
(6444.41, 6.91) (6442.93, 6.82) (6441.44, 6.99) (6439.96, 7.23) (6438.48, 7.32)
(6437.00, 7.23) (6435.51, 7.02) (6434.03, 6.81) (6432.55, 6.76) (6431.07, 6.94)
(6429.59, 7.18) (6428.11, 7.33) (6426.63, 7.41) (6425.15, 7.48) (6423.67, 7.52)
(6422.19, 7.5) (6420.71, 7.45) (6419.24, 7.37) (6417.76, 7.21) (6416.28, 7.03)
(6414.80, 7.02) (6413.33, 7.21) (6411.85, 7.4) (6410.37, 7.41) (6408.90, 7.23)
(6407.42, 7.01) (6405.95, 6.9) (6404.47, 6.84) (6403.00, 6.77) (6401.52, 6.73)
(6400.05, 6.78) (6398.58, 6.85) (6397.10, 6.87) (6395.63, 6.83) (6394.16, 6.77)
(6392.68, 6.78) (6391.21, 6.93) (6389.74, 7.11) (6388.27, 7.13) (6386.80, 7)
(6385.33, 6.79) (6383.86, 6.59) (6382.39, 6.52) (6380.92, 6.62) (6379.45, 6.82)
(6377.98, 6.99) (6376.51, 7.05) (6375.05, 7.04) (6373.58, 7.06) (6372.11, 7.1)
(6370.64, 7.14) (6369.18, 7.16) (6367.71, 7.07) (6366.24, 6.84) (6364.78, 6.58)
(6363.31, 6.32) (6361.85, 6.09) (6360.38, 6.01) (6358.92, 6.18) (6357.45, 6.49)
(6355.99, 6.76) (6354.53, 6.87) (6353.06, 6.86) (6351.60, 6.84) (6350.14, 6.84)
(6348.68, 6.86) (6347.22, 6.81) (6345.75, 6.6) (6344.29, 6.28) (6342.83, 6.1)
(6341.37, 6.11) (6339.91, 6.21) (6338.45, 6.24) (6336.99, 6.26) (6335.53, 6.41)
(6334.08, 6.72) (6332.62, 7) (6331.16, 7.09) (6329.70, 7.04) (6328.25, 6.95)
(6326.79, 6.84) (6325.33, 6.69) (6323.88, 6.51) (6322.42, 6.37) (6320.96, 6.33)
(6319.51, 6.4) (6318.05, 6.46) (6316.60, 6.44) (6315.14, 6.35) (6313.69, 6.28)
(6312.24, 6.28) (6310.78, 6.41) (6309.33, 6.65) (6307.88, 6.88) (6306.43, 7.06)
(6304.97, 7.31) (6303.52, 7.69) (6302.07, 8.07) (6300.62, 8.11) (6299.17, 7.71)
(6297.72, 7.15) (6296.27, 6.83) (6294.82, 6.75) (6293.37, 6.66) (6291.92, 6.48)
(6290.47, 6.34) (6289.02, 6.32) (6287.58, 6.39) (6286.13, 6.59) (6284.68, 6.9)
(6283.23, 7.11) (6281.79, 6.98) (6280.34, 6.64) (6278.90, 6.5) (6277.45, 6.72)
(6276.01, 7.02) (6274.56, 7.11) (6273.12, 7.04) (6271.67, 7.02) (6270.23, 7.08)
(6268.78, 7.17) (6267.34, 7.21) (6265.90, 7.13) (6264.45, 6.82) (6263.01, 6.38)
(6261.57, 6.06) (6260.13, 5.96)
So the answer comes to -0.07 mag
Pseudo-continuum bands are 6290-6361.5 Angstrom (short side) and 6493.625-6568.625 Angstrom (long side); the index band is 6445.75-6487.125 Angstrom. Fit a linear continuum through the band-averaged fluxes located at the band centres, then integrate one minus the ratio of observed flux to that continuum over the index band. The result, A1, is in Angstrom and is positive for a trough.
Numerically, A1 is 5.2 Angstrom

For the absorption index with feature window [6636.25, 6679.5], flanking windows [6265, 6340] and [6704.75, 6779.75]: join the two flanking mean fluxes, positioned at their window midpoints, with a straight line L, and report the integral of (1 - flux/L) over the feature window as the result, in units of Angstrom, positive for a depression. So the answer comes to 4.1 Angstrom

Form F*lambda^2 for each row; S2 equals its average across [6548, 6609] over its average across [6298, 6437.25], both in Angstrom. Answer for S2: 1.5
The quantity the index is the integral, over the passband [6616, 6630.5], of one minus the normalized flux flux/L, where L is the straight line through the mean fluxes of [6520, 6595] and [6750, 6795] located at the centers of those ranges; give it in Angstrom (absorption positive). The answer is 2.6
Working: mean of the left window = 9.15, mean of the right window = 6.61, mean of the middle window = 6.86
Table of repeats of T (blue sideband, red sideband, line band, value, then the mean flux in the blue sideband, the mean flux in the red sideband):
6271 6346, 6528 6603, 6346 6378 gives 0.07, 6.74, 9.1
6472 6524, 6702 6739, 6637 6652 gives 0.21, 6.77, 7.95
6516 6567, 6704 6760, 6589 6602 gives 0.28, 9.25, 7.43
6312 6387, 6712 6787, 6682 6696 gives 0.04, 6.64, 7.19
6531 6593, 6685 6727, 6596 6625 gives 0.30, 9.59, 7.44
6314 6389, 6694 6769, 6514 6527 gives 0.03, 6.66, 7.32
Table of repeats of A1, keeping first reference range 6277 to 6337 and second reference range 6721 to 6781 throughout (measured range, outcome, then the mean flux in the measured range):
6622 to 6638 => 0.73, 6.58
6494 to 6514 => 0.77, 6.59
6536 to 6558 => -2.48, 7.64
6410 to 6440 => -1.78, 7.23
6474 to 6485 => 0.36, 6.62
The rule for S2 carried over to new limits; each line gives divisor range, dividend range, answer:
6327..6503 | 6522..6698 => 1.18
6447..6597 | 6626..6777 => 0.91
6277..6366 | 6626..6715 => 1.12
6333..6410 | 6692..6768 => 1.21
